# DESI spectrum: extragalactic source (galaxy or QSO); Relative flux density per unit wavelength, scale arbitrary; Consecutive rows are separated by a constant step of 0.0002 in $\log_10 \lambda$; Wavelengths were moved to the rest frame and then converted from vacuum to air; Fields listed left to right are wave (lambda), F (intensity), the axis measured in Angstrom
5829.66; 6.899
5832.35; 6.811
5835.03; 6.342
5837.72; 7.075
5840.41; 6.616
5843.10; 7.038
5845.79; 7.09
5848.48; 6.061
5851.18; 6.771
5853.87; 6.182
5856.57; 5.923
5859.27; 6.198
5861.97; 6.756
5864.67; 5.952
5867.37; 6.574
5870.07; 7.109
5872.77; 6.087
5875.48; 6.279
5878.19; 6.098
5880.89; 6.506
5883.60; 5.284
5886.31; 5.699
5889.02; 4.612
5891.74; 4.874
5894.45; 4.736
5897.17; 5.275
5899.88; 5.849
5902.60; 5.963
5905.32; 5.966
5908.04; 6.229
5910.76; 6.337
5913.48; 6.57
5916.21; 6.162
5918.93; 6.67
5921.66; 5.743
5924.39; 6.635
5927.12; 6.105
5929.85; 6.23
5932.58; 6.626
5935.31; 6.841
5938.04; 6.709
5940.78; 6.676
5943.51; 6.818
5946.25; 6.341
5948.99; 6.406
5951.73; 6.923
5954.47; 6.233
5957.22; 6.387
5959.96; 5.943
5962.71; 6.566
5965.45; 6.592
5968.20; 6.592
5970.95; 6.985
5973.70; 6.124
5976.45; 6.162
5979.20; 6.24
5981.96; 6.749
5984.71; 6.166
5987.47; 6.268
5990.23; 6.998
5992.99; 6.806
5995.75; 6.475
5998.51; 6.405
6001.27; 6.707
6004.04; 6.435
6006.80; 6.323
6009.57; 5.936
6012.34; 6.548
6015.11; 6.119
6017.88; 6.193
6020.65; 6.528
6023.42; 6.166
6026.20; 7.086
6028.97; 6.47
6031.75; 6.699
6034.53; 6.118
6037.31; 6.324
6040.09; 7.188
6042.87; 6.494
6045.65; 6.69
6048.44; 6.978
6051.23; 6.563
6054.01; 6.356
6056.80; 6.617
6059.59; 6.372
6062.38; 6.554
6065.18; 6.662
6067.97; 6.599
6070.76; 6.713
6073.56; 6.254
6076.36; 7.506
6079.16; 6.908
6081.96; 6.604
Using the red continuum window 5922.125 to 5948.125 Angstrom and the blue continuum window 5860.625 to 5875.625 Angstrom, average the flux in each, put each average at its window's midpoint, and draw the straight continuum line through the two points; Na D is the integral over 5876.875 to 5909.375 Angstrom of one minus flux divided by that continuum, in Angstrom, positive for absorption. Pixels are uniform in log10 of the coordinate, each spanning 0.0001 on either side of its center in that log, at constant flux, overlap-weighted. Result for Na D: 4.5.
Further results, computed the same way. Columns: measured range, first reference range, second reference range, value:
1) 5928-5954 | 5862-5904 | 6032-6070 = -2.18 Angstrom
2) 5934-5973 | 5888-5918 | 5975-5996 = -2.41 Angstrom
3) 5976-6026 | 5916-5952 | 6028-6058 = 1.00 Angstrom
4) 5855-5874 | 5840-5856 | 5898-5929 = 0.35 Angstrom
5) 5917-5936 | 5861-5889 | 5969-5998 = -0.21 Angstrom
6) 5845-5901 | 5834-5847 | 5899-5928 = 4.97 Angstrom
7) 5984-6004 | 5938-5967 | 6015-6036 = -0.27 Angstrom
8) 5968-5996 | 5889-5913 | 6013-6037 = -1.63 Angstrom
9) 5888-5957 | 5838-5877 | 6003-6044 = 3.36 Angstrom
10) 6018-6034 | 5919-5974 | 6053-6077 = 0.07 Angstrom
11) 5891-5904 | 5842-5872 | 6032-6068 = 2.30 Angstrom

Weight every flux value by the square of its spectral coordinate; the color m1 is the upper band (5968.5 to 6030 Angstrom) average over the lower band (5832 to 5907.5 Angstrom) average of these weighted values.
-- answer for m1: 1.1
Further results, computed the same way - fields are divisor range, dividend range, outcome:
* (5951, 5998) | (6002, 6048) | 1.02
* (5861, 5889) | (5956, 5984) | 1.08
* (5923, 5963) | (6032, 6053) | 1.05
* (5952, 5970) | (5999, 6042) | 1.02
